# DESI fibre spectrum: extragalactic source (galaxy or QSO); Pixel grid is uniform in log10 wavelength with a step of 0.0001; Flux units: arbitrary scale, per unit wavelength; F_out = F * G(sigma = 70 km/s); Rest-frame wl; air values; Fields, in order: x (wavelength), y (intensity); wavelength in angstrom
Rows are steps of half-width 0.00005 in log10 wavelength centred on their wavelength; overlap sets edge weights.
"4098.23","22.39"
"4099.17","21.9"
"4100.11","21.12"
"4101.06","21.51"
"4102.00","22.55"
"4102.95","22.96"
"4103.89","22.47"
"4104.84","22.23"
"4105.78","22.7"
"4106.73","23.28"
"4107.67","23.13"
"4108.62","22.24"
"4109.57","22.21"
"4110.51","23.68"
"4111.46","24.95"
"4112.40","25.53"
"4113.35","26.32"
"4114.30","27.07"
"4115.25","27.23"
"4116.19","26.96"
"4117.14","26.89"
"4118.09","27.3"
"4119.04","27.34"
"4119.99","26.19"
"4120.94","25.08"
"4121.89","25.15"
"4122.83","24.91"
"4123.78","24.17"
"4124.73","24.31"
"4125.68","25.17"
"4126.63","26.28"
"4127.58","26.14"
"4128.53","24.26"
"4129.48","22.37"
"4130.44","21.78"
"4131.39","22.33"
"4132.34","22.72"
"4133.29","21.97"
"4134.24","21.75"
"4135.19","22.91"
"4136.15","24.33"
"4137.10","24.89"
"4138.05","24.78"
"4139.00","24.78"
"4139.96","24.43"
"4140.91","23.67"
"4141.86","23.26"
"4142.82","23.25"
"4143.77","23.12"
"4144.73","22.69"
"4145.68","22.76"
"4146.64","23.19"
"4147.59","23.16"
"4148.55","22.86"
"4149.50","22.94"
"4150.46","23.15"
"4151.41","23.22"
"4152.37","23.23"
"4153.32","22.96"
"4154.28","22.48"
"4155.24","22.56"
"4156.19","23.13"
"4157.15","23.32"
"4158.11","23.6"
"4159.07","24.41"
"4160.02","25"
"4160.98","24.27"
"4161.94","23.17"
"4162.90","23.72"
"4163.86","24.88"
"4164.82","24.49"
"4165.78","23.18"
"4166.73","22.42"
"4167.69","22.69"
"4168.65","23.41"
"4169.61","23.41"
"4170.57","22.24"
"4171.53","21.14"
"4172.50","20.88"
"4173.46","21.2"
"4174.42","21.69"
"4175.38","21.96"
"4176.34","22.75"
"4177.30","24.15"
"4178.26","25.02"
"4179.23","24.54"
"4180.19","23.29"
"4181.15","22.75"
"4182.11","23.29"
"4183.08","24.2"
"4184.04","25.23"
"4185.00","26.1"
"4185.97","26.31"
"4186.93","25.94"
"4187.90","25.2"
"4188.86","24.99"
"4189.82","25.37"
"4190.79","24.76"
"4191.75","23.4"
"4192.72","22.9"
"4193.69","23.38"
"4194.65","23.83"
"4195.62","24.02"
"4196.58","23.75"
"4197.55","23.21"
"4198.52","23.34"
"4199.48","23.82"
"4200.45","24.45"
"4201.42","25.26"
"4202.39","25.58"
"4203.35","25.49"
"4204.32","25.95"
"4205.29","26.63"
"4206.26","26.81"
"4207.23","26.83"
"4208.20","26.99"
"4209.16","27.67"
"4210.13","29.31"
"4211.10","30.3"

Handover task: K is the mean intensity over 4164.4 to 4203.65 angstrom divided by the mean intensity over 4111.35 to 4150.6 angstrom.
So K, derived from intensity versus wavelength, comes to 0.97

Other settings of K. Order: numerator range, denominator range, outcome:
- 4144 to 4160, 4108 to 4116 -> 0.93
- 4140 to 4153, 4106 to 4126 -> 0.92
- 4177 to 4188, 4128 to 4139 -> 1.06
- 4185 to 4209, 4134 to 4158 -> 1.07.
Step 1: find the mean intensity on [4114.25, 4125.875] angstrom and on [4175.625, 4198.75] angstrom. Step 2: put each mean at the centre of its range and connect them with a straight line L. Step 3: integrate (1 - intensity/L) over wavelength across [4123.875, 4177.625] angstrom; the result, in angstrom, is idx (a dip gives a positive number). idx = 3.99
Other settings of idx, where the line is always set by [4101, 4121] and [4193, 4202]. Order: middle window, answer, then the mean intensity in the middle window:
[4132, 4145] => 0.5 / 23.5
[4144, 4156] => 0.7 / 22.9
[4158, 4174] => 0.6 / 23.2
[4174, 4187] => 0.0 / 24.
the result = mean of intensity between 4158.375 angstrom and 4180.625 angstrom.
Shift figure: 23.2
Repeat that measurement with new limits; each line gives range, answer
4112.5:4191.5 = 24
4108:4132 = 25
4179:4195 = 24.5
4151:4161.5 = 23.5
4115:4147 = 24.3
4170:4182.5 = 22.7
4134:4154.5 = 23.4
